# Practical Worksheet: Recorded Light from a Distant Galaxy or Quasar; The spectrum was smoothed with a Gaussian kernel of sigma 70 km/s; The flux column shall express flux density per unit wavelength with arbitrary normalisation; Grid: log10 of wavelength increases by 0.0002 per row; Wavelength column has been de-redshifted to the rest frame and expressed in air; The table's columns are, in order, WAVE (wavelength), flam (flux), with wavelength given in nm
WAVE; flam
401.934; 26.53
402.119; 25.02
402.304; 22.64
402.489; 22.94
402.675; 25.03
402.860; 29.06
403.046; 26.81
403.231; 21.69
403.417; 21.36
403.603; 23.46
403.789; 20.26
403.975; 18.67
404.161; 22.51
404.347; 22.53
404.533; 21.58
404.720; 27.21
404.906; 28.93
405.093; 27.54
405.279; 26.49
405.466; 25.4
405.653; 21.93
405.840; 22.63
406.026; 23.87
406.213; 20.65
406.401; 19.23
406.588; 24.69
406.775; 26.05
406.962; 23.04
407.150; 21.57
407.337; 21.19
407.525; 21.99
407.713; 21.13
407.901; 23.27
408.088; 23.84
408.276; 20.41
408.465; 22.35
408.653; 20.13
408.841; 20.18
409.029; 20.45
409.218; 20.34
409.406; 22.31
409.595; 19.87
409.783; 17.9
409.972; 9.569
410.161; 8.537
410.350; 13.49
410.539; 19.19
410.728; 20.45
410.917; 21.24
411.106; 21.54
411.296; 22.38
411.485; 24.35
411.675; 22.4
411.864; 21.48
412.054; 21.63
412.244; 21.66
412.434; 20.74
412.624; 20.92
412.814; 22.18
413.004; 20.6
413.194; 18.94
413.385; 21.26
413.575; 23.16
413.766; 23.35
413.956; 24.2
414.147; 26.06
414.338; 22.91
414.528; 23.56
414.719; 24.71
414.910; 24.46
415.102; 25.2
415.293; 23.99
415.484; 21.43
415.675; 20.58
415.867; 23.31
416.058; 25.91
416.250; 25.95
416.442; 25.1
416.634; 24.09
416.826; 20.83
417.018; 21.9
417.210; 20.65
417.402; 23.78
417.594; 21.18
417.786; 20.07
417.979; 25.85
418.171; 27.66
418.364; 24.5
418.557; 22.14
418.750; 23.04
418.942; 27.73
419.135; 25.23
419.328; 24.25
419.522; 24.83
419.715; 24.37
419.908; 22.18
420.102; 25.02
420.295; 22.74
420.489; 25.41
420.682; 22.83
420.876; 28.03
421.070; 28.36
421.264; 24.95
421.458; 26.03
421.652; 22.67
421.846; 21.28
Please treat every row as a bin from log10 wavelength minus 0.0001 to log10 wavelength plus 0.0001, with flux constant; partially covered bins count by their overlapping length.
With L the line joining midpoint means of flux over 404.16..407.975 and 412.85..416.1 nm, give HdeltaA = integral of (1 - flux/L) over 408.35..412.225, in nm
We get 0.63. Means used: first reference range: 23.5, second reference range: 23.1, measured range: 19.5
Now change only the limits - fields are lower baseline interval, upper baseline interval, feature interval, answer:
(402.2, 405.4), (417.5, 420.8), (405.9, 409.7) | 0.35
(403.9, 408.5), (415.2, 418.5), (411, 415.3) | 0.11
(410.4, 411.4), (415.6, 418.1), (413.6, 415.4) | -0.17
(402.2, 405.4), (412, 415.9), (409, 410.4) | 0.41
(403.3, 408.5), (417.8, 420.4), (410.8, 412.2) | 0.09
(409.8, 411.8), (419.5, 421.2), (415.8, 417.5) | -0.09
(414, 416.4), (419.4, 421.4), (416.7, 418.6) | 0.12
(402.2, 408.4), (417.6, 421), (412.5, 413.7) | 0.14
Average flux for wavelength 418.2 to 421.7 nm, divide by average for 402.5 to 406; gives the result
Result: 1.0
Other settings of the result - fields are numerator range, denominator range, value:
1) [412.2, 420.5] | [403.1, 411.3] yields 1.09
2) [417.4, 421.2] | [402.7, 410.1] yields 1.10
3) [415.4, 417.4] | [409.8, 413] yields 1.18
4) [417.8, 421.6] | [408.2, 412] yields 1.28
